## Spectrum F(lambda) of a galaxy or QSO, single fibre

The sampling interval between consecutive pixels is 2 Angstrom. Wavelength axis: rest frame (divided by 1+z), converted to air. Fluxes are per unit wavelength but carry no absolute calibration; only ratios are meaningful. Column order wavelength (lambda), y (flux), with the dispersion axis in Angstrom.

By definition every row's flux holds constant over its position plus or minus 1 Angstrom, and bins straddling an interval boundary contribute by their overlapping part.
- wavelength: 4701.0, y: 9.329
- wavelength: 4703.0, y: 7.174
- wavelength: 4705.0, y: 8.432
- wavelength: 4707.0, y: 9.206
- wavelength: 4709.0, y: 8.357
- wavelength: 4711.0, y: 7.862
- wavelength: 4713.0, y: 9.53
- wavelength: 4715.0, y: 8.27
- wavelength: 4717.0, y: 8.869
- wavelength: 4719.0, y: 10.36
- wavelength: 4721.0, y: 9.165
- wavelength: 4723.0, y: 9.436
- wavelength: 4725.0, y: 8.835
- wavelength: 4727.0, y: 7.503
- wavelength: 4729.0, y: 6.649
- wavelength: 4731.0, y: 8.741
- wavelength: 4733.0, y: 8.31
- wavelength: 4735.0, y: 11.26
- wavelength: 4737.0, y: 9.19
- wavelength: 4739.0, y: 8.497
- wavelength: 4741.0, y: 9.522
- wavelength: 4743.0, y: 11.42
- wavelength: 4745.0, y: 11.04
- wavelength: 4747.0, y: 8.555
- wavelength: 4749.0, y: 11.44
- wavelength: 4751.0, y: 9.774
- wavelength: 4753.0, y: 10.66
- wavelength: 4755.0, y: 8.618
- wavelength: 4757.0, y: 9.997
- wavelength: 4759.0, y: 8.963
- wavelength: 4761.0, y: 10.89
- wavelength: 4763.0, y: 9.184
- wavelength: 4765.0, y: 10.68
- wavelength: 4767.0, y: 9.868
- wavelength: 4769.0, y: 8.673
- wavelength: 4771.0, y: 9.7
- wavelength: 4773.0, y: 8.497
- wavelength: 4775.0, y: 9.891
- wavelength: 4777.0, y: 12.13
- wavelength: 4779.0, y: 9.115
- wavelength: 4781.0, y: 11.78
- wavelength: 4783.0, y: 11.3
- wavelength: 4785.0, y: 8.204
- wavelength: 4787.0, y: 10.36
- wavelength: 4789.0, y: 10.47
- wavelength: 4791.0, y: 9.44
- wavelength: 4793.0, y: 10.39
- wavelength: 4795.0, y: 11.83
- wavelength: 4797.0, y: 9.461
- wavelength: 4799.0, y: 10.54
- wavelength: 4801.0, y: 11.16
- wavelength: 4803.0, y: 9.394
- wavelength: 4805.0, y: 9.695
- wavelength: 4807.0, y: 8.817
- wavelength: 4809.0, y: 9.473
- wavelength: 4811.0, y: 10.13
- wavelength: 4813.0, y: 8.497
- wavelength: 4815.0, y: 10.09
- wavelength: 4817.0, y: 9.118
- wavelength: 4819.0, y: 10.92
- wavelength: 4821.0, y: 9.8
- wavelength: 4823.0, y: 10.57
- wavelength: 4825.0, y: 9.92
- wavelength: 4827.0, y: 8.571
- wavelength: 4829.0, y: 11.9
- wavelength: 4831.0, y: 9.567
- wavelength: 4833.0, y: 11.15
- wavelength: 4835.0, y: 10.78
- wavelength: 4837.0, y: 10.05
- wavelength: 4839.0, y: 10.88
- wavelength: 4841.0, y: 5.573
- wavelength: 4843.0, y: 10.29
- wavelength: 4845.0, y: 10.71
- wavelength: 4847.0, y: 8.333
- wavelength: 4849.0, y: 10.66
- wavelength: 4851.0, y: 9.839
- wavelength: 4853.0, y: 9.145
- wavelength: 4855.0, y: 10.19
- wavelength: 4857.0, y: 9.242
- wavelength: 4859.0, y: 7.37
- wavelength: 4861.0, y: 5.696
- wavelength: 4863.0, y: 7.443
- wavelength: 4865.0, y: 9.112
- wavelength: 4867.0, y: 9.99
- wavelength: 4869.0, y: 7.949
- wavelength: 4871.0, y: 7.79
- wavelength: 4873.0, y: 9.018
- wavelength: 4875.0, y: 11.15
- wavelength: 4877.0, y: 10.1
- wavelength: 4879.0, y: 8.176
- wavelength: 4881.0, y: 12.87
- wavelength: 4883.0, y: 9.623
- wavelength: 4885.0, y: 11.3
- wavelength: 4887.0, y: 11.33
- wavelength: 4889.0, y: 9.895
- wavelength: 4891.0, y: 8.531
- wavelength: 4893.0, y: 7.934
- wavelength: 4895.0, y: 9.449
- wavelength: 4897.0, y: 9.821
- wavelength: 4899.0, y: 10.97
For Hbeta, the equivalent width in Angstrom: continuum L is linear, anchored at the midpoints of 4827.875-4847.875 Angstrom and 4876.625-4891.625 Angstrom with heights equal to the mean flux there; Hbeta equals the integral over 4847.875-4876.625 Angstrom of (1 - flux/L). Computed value 3.4 Angstrom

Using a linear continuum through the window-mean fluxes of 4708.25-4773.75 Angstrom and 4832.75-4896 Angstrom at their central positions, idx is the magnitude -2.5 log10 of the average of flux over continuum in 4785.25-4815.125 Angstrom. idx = -0.06 mag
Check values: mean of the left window 9.35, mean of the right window 9.4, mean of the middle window 9.94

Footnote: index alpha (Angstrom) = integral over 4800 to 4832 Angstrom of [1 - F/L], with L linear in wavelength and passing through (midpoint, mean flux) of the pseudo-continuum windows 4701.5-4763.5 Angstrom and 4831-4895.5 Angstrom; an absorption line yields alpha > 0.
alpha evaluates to -1.7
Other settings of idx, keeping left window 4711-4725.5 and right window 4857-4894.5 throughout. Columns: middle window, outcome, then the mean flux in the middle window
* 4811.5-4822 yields -0.06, 9.71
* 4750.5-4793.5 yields -0.09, 9.93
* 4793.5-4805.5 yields -0.14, 10.4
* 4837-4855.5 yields -0.04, 9.52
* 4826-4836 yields -0.14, 10.4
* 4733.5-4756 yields -0.09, 9.96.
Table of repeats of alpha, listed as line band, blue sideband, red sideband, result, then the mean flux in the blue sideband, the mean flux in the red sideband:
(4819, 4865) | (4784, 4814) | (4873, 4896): 2.1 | 9.86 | 9.99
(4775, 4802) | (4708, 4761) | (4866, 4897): -2.9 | 9.29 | 9.68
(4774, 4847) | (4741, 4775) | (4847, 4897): -3.2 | 9.86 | 9.32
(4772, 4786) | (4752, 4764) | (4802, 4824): -0.6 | 9.72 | 9.68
